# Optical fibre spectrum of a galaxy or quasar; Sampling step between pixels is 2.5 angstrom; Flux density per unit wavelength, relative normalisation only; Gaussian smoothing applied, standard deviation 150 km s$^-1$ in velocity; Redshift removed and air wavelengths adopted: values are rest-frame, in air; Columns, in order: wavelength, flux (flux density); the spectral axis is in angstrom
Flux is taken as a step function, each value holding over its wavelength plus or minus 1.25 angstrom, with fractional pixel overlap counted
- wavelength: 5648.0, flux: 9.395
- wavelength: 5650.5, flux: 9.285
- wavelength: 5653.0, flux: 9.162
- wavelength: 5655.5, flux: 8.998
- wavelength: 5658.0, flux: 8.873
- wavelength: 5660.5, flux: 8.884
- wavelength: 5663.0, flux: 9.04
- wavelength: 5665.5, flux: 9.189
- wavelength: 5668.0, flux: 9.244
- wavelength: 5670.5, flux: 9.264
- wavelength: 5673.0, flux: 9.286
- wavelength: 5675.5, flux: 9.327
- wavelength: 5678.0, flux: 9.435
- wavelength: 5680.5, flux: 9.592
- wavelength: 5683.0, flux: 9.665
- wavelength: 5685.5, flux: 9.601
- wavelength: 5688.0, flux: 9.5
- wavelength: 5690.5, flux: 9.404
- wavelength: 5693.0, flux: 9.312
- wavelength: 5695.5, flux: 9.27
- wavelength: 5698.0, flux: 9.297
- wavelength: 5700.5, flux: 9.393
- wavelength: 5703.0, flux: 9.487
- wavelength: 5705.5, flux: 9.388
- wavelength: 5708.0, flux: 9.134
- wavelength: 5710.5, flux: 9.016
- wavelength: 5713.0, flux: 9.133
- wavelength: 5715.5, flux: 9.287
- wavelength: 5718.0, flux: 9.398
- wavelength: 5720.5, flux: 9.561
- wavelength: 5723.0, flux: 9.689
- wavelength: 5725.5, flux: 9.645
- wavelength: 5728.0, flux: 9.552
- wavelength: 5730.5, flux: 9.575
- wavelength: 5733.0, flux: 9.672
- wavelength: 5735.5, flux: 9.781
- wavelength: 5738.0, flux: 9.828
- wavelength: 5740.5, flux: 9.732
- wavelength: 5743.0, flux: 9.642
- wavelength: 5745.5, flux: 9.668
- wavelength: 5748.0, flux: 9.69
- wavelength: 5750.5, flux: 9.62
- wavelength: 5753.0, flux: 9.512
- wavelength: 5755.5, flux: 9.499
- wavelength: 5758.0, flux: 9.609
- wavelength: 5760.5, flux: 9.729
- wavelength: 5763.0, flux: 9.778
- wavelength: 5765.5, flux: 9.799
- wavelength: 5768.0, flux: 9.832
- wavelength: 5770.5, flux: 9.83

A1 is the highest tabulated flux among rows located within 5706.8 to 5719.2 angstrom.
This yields 9.398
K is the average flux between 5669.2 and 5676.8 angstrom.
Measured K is 9.29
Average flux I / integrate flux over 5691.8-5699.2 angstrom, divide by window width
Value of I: 9.29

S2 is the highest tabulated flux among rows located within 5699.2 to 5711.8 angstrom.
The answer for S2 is 9.487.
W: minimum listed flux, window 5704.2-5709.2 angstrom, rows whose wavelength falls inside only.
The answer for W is 9.134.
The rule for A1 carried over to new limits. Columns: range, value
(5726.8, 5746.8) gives 9.828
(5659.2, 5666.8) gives 9.189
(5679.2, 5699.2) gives 9.665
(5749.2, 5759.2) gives 9.62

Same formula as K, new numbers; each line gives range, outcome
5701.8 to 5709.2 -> 9.34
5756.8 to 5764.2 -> 9.71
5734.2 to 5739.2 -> 9.8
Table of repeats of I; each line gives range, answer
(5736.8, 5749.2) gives 9.71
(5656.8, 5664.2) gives 8.93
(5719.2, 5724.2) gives 9.62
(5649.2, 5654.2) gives 9.23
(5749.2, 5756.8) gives 9.55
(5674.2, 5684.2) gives 9.5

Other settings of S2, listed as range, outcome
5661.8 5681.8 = 9.592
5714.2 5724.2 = 9.689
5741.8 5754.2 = 9.69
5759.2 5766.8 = 9.799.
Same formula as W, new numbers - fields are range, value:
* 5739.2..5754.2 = 9.512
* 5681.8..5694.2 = 9.312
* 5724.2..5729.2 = 9.552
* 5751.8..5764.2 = 9.499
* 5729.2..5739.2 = 9.575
